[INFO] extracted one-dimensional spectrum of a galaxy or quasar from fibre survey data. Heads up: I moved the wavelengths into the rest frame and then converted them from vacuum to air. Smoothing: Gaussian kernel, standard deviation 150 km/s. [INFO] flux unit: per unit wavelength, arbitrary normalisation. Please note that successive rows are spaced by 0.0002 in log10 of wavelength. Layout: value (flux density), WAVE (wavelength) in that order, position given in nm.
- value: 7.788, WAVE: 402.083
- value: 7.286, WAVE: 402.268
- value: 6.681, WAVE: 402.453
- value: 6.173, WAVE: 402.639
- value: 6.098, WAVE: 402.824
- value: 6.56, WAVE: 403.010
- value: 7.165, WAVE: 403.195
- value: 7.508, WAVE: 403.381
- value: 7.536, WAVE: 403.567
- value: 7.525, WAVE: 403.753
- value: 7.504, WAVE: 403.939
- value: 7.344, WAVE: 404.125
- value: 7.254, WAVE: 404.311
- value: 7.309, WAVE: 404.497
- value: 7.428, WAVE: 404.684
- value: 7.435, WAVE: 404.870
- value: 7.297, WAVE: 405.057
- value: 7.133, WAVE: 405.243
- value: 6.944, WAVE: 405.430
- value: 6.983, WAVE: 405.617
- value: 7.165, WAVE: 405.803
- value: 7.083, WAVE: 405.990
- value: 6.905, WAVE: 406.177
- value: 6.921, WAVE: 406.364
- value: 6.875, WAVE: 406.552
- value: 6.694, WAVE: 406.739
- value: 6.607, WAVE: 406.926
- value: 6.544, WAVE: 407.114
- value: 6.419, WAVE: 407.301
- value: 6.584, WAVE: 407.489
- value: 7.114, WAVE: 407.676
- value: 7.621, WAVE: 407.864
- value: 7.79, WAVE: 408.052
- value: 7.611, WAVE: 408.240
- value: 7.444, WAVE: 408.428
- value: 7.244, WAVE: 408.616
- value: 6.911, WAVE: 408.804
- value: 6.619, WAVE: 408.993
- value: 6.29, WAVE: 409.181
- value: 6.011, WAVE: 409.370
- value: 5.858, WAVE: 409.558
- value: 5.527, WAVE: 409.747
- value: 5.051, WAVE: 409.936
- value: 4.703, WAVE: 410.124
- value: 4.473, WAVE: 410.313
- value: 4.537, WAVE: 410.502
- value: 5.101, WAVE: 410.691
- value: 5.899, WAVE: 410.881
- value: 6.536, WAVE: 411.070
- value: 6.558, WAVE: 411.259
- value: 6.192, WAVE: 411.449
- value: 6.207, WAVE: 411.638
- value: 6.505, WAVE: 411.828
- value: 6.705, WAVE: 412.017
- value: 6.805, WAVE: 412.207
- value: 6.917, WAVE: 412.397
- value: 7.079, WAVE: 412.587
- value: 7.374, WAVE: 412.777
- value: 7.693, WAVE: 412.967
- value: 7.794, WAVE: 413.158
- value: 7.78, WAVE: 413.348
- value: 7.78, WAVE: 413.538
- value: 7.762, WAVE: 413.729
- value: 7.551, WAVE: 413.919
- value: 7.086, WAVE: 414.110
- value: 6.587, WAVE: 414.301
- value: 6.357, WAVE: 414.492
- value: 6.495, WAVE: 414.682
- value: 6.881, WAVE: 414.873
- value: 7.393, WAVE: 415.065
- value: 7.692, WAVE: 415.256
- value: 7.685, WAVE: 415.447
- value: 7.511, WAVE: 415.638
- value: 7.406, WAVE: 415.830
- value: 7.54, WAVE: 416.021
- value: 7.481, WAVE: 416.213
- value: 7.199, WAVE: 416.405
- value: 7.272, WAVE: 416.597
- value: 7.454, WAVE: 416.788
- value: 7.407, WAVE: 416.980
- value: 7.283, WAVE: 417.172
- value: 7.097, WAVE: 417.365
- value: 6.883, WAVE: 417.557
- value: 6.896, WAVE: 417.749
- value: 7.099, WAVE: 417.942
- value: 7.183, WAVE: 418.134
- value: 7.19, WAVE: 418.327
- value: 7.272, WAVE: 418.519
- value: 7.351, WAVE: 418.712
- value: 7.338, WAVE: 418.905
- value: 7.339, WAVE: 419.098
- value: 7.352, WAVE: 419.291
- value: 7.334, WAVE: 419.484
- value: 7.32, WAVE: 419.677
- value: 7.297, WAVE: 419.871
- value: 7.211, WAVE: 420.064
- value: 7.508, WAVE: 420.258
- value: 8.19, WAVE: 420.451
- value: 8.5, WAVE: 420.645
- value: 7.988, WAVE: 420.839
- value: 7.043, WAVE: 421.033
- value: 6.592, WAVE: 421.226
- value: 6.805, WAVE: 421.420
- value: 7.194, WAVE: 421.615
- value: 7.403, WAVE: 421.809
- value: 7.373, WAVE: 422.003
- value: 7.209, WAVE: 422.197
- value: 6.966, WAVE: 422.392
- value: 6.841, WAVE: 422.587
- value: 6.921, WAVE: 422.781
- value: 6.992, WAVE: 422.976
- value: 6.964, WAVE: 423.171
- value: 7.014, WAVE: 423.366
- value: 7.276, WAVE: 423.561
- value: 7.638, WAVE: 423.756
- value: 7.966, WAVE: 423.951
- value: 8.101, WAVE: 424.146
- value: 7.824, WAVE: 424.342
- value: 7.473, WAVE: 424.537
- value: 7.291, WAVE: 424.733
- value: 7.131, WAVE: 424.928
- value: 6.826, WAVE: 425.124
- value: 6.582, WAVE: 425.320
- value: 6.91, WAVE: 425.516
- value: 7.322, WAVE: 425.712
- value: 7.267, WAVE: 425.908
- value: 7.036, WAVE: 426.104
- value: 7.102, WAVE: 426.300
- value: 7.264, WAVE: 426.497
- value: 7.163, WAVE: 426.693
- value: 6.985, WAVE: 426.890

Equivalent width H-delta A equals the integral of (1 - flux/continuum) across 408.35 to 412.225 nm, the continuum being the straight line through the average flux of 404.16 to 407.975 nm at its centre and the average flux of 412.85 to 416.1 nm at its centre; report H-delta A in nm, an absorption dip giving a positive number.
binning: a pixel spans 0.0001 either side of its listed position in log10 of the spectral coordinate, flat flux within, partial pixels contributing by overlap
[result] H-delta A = 0.62 nm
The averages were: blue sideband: 7.02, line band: 6.04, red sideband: 7.35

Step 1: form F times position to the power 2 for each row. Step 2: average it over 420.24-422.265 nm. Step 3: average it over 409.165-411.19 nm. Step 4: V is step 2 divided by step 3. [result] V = 1.44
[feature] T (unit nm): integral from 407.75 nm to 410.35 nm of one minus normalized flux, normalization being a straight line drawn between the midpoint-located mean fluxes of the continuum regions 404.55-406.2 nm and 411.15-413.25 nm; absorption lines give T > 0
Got 0.23 nm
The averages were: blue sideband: 7.17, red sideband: 6.89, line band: 6.41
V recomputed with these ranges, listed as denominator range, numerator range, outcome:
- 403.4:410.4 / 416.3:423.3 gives 1.13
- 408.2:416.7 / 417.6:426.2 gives 1.13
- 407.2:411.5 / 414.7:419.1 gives 1.21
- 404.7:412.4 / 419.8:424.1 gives 1.20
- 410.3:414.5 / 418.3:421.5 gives 1.14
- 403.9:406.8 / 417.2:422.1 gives 1.10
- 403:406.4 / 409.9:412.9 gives 0.87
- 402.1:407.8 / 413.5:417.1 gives 1.09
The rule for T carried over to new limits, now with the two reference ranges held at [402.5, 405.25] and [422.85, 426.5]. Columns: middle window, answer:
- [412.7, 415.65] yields -0.055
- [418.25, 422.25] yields -0.078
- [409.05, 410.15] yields 0.232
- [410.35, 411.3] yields 0.209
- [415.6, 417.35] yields -0.040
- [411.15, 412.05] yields 0.096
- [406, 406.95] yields 0.042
